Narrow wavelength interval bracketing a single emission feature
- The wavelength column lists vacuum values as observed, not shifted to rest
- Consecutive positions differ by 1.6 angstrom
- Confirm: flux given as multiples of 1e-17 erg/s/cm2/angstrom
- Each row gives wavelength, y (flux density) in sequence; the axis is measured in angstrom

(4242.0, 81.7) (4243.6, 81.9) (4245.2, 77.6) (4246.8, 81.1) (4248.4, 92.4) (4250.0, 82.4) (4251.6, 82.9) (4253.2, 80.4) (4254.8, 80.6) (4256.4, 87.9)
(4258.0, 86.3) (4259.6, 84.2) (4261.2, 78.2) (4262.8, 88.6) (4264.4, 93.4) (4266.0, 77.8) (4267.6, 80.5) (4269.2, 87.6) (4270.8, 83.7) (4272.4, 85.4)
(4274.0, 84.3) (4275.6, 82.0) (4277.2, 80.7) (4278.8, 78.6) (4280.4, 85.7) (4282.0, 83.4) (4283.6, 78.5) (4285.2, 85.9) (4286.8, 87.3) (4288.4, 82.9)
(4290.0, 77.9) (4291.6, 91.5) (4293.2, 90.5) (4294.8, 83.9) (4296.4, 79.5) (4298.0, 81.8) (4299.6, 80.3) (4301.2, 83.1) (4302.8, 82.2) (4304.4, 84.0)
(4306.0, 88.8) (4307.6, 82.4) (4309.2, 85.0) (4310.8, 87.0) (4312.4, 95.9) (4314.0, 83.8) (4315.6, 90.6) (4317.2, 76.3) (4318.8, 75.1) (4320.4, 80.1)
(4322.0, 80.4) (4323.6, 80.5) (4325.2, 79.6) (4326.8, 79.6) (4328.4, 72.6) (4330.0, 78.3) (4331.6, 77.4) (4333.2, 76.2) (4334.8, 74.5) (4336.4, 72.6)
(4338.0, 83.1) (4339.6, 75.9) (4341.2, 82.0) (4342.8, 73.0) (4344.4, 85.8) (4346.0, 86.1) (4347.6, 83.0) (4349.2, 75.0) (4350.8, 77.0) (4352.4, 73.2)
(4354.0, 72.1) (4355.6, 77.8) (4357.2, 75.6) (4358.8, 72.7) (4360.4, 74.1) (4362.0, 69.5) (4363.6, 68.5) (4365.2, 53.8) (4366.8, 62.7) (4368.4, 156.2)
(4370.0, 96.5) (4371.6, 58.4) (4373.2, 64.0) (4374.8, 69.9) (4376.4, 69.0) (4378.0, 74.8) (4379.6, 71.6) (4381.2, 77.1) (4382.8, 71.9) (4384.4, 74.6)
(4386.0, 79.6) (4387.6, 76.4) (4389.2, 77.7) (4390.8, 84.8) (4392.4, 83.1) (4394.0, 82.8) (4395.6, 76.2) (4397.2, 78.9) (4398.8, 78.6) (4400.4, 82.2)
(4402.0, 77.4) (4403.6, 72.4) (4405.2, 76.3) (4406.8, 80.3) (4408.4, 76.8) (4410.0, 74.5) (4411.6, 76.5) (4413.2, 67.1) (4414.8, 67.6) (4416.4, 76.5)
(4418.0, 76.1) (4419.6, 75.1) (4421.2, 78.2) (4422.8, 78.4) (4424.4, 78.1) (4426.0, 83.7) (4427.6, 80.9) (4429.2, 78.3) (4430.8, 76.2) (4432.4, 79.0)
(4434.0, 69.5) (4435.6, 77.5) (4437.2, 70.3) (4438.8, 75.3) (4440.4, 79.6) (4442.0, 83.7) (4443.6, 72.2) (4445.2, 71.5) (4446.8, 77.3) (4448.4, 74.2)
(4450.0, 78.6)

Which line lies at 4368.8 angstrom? H-gamma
